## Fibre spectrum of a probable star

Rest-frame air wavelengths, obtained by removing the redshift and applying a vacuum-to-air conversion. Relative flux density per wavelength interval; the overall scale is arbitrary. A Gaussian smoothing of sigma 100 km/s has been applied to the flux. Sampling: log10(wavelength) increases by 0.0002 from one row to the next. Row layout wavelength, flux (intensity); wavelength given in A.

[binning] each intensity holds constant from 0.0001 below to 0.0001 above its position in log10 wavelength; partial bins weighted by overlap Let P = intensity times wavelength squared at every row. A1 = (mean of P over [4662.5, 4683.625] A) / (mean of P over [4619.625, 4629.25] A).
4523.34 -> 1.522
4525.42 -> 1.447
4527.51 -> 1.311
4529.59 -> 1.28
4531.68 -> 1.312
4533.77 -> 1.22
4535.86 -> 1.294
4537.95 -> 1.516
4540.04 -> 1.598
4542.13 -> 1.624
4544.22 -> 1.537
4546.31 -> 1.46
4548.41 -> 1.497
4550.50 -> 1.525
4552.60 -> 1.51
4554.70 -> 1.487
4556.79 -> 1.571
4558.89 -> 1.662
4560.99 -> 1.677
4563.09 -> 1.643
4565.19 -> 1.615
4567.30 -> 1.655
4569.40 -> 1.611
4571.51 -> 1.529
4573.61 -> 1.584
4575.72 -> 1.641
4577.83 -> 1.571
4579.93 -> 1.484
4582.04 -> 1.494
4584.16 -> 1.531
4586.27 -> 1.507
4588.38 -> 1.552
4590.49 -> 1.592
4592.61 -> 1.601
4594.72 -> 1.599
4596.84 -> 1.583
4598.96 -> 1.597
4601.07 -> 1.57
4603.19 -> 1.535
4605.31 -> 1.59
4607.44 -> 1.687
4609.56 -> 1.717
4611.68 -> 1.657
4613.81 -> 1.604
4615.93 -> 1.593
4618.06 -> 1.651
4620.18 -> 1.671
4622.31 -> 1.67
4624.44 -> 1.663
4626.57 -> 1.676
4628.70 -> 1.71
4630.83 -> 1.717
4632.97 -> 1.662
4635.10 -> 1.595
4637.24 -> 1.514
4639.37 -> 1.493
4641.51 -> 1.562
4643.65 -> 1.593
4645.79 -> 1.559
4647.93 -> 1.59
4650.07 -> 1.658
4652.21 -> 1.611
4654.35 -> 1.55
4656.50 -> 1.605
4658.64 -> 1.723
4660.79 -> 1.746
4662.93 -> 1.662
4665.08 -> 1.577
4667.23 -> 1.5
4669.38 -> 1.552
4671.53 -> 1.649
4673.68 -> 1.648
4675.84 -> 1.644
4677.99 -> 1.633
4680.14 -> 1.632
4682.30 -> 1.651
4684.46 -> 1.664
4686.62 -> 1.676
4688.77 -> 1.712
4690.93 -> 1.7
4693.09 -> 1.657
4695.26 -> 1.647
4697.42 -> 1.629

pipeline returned 1.0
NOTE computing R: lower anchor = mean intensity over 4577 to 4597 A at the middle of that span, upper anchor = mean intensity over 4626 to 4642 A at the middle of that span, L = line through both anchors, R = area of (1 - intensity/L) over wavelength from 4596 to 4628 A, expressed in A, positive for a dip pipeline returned -0.95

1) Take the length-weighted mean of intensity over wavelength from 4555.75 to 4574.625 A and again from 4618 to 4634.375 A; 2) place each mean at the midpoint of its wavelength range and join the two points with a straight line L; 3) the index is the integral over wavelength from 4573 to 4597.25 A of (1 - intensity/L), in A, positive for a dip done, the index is 1.1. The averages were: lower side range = 1.62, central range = 1.56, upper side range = 1.68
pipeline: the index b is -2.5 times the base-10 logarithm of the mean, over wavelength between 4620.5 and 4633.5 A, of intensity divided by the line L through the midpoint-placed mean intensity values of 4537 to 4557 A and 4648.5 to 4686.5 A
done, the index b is -0.056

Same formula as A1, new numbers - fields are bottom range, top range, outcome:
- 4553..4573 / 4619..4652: 1.04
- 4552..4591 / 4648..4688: 1.08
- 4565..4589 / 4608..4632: 1.09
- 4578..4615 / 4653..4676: 1.06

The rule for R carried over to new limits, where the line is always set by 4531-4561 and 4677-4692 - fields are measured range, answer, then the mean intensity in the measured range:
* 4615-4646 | -0.5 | 1.62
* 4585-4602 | -0.2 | 1.58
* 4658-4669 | 0.1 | 1.63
